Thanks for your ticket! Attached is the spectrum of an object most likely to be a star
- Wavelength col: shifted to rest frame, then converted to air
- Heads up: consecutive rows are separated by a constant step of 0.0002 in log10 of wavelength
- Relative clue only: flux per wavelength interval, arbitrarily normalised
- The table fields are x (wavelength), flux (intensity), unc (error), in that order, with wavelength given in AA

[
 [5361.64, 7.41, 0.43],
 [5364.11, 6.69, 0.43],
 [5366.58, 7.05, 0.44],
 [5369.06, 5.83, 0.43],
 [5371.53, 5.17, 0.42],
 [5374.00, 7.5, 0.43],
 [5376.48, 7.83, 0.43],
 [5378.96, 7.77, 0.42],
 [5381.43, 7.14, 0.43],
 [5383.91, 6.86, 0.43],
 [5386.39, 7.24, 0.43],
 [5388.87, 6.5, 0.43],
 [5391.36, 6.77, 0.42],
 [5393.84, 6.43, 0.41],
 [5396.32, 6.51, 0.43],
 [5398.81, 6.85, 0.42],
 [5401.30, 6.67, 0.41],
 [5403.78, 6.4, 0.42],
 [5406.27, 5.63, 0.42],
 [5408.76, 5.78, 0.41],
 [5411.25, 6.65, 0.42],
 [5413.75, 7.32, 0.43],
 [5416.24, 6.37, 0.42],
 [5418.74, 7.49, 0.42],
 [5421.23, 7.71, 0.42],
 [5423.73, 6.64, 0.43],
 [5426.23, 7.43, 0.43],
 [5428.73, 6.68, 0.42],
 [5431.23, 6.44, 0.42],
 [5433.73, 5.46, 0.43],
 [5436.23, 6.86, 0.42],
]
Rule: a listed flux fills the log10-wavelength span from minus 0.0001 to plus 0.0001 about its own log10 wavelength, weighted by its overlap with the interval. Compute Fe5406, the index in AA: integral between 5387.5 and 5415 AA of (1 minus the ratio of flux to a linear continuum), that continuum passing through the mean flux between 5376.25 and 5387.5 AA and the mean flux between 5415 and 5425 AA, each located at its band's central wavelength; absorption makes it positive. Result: 2.6 AA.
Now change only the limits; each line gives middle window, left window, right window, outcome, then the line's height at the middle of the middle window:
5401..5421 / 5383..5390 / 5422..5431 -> 0.87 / 6.89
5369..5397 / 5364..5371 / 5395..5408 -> -2.07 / 6.37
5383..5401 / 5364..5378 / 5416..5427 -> 0.43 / 6.9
